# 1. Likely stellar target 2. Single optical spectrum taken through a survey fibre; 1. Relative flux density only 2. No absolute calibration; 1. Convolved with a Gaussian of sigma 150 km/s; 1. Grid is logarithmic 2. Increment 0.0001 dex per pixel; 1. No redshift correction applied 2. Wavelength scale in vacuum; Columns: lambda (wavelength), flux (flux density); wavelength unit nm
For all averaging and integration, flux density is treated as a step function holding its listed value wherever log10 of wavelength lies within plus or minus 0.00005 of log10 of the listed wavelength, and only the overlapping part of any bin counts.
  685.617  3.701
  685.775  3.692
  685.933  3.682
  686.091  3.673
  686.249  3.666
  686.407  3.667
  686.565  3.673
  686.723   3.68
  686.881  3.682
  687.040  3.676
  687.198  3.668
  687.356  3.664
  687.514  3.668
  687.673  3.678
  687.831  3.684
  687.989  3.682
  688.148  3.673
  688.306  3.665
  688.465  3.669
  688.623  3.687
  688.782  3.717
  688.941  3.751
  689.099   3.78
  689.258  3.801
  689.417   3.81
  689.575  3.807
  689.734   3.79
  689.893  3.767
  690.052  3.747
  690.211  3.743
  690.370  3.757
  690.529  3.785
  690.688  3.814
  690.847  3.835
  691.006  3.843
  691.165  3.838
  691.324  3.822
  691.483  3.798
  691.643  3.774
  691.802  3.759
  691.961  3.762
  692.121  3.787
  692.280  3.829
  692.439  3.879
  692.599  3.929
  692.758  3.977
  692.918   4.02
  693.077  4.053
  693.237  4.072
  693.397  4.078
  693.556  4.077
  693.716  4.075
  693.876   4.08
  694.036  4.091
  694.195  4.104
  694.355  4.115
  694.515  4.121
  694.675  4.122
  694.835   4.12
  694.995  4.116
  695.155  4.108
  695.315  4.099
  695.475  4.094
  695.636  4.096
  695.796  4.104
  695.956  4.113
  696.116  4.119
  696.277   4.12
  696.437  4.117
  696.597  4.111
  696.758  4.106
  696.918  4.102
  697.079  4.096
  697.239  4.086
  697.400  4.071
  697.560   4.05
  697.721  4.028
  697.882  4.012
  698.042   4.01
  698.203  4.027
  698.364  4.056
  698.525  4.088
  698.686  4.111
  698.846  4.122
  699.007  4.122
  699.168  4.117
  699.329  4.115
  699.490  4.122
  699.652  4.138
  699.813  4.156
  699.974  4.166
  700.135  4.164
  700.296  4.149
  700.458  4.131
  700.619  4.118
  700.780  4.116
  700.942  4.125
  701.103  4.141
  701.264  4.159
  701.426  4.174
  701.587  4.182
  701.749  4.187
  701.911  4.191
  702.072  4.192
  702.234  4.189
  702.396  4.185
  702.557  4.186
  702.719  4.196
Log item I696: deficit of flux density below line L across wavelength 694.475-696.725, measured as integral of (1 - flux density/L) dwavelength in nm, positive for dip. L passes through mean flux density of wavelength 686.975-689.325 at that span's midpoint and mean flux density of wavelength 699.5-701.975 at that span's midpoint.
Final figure -0.08 nm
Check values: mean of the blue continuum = 3.7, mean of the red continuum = 4.15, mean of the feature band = 4.11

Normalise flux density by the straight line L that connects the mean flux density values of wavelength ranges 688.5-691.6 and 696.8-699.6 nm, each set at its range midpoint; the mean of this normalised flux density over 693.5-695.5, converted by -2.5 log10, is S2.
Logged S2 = -0.04 mag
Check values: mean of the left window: 3.78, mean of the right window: 4.08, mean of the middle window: 4.1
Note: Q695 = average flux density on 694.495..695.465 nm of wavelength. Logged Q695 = 4.11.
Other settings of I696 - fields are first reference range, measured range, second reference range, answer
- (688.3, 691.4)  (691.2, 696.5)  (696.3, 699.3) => -0.114 nm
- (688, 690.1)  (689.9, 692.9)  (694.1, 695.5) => 0.057 nm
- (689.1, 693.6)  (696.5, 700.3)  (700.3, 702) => -0.026 nm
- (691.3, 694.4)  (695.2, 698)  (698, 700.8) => -0.030 nm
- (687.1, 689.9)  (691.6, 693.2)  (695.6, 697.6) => 0.008 nm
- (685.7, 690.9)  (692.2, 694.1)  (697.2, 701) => -0.060 nm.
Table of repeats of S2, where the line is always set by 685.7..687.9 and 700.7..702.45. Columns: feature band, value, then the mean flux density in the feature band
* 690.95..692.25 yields 0.01 mag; 3.8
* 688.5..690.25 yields 0.00 mag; 3.76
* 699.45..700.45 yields -0.01 mag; 4.15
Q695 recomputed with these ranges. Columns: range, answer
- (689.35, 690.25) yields 3.78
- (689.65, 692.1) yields 3.79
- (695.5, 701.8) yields 4.11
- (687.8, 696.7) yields 3.92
